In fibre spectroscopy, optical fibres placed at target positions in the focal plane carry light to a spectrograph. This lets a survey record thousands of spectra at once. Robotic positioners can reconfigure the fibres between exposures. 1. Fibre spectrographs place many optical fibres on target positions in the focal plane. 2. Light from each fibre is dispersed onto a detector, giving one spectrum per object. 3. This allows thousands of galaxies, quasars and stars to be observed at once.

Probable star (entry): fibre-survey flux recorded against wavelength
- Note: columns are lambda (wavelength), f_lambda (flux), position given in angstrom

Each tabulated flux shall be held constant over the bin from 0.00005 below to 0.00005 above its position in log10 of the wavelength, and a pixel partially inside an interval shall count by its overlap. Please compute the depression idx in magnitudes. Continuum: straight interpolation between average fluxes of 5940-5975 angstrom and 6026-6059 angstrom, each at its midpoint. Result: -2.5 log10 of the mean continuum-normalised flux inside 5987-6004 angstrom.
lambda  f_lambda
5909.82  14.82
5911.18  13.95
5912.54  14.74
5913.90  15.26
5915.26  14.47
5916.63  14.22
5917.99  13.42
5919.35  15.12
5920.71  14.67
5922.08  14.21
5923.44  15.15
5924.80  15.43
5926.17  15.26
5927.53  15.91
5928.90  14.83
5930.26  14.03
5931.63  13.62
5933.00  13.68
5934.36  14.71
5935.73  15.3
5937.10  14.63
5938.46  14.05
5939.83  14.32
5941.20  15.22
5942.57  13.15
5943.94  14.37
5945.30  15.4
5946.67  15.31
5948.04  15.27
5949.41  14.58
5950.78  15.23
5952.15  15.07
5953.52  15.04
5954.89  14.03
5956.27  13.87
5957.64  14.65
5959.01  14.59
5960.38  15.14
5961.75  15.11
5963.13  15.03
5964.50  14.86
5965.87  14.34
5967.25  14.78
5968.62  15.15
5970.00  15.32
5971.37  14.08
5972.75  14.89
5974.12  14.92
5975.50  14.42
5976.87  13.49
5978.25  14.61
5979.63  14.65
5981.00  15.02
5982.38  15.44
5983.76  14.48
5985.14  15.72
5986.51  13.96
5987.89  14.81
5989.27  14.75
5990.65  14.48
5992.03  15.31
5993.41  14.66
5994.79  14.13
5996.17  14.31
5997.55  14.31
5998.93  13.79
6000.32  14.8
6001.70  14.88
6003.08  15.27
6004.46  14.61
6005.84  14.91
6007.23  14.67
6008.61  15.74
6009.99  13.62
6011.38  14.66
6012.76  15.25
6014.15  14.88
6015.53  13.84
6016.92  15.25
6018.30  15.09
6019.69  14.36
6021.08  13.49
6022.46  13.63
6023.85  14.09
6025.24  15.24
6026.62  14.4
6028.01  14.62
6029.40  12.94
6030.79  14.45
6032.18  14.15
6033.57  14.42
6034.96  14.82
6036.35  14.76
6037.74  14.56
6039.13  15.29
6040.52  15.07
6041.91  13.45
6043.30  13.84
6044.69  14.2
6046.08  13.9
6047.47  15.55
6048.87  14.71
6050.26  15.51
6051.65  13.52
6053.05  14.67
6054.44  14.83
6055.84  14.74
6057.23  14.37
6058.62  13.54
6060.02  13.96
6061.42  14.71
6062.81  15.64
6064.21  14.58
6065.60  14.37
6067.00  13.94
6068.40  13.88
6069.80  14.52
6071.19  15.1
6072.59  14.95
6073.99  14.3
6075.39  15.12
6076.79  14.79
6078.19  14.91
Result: 0.00 mag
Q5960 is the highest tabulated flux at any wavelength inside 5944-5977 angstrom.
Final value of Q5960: 15.4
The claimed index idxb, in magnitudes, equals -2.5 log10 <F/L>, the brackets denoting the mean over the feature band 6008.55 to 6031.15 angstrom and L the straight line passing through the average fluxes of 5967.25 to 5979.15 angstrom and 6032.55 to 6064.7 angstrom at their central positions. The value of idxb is 0.01 mag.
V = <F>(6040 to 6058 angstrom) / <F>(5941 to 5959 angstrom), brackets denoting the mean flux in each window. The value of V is 0.99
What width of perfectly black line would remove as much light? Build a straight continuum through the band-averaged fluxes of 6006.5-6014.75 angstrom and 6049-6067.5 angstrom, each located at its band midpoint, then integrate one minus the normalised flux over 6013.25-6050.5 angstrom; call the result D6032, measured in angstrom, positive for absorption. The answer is 0.5 angstrom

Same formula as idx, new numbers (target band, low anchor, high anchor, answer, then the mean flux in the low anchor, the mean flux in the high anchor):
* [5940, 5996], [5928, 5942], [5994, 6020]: -0.01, 14.4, 14.7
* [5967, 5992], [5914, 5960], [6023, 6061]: -0.01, 14.6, 14.4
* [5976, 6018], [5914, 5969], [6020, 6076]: -0.01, 14.7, 14.4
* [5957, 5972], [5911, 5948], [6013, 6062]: -0.02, 14.6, 14.4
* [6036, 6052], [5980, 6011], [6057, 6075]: 0.00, 14.7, 14.5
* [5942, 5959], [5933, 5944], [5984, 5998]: -0.01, 14.4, 14.6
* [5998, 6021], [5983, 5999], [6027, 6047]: -0.01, 14.6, 14.3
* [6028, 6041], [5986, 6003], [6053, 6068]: 0.00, 14.5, 14.5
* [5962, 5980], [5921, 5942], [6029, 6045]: -0.01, 14.7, 14.4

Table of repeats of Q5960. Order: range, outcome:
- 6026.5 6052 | 15.55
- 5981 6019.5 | 15.74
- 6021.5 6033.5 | 15.24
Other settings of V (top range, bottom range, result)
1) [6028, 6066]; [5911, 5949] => 0.99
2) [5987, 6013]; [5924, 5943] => 1.00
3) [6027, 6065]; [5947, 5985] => 0.98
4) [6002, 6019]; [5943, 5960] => 1.00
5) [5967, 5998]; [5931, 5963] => 1.00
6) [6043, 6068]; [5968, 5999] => 0.99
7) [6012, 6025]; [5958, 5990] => 0.98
